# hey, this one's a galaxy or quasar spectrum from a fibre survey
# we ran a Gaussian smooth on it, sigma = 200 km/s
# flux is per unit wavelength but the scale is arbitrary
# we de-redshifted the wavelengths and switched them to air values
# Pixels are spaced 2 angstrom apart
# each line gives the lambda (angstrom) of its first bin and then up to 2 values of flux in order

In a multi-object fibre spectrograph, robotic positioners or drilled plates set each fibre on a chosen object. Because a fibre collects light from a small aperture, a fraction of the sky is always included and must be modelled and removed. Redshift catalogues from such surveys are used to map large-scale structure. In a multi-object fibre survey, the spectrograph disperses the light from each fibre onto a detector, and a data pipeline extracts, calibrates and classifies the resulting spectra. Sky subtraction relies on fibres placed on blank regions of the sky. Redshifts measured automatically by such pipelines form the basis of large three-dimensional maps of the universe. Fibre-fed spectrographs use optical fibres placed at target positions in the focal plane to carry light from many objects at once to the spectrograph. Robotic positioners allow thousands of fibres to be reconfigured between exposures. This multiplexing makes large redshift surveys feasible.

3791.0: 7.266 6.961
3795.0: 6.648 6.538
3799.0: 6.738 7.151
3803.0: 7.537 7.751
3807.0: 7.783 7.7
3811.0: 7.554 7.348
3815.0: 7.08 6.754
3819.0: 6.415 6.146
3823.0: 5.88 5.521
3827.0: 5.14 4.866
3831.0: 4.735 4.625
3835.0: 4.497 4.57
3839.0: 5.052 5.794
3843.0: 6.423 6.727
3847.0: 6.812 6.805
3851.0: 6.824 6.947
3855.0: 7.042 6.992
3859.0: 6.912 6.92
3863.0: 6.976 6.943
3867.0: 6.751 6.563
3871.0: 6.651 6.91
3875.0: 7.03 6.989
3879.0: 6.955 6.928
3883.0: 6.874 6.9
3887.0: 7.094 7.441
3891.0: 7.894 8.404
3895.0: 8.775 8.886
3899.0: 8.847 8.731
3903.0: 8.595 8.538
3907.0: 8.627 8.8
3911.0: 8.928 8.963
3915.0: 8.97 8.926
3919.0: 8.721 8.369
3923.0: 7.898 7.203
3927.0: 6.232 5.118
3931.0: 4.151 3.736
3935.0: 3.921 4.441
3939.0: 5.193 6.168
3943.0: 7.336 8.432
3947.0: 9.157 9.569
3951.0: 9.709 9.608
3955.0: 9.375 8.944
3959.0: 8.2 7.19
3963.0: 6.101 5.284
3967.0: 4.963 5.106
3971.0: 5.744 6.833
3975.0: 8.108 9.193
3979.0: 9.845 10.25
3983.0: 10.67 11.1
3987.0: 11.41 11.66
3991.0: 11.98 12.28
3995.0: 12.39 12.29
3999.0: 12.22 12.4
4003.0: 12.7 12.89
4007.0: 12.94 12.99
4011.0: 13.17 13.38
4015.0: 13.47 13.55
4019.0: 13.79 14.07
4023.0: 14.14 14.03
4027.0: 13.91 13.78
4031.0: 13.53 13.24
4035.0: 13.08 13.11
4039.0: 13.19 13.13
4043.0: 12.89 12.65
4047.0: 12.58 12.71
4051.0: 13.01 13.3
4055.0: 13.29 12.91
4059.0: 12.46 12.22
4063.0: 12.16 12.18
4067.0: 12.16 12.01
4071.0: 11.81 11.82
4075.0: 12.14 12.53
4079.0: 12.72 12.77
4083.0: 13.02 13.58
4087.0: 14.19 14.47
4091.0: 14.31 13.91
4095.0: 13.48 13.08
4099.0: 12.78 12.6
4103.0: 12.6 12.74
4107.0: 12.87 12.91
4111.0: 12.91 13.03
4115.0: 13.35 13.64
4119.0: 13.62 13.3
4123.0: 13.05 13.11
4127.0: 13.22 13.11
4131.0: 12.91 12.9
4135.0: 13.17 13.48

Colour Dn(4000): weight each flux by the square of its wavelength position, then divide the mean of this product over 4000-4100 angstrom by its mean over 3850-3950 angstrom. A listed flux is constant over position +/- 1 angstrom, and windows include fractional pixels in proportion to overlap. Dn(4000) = 1.92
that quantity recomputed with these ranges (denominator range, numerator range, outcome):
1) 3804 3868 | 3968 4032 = 2.00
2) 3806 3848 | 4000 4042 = 2.43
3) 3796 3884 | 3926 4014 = 1.47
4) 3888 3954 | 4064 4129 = 1.84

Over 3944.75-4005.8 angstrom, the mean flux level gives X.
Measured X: 9.54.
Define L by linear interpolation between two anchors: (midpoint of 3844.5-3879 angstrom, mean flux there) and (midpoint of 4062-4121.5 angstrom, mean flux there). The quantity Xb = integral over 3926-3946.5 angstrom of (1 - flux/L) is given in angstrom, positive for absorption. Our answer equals 7.64 angstrom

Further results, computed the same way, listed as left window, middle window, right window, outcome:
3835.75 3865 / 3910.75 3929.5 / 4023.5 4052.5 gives 2.07 angstrom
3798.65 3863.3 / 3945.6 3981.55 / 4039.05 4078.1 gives 7.32 angstrom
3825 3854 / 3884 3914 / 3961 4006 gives -4.03 angstrom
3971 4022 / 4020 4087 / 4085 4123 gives -2.06 angstrom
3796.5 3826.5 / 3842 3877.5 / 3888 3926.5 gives 3.91 angstrom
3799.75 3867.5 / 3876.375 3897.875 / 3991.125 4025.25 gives 2.33 angstrom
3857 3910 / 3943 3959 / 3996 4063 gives 1.67 angstrom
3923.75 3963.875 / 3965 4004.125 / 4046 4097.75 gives -4.25 angstrom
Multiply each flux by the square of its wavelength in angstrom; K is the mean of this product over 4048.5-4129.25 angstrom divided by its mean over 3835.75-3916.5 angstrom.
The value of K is 2.0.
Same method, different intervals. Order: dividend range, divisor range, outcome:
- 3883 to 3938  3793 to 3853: 1.24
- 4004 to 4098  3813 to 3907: 2.12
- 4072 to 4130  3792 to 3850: 2.39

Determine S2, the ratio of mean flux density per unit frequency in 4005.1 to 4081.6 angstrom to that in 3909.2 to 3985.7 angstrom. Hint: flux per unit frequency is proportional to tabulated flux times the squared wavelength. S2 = 1.80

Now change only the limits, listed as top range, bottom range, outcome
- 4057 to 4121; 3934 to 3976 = 1.94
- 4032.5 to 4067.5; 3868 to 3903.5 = 1.84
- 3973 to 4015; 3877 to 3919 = 1.49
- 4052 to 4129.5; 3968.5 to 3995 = 1.40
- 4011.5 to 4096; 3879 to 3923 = 1.71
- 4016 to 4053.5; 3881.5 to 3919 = 1.71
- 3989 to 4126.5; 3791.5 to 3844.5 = 2.34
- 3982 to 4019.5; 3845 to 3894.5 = 1.89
